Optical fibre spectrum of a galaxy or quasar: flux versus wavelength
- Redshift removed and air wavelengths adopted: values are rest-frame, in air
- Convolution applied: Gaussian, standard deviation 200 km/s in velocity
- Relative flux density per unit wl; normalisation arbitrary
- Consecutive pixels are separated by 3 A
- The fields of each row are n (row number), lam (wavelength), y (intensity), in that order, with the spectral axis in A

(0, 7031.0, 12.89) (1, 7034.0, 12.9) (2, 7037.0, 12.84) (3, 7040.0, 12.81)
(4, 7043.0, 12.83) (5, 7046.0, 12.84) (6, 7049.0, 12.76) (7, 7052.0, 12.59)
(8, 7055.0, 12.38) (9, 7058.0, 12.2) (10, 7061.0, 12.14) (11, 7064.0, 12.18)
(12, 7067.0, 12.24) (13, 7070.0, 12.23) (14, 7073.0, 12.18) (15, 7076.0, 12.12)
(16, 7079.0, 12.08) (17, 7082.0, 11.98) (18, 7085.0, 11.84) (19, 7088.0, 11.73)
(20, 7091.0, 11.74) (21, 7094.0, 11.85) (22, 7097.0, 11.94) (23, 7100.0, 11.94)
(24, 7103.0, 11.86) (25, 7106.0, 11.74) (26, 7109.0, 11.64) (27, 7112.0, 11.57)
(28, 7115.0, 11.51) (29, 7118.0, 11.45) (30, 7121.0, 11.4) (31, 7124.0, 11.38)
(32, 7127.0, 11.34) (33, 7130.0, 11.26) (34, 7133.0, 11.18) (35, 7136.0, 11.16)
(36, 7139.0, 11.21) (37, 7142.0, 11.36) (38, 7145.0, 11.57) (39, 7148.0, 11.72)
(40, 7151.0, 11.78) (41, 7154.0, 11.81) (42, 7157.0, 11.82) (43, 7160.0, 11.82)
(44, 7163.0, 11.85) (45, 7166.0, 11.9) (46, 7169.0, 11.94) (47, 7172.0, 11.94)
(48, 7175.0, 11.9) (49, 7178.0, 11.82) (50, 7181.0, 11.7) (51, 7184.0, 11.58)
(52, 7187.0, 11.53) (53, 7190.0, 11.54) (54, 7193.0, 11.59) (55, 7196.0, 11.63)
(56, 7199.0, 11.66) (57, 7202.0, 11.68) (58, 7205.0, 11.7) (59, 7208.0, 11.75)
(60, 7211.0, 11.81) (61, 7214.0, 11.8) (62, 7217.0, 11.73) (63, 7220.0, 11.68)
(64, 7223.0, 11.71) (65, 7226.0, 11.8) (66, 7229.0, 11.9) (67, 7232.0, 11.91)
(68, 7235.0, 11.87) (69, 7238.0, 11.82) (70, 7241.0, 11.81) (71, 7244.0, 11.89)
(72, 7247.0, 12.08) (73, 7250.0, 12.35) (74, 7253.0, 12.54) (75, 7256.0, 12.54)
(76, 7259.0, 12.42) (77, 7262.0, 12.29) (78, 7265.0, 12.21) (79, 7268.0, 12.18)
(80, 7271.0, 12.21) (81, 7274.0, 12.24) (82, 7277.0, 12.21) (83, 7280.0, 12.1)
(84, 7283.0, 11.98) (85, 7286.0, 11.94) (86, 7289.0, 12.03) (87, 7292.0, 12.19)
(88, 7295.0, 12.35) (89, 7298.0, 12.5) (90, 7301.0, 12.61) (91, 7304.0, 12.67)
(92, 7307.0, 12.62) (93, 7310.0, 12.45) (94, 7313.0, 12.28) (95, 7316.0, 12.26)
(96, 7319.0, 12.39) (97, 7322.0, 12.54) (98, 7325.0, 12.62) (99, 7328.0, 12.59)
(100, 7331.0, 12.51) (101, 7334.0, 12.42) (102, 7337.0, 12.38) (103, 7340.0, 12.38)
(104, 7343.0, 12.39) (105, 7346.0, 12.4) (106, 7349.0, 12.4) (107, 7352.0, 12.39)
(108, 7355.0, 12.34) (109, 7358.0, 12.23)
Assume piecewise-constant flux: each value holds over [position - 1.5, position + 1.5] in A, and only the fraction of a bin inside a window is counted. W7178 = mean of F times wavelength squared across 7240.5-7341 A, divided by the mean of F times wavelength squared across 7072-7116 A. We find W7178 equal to 1.1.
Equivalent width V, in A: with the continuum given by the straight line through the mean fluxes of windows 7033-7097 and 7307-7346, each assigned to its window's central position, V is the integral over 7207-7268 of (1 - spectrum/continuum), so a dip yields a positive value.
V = 1.9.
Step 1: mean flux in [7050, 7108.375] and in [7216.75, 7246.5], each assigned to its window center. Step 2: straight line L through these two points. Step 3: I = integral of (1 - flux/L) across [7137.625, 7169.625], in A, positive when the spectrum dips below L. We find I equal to 0.6 A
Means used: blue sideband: 12.1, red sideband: 11.8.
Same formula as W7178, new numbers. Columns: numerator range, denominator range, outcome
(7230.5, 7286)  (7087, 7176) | 1.08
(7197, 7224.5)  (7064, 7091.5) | 1.01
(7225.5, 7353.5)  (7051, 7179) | 1.09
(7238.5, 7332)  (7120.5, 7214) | 1.09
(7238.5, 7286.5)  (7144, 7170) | 1.06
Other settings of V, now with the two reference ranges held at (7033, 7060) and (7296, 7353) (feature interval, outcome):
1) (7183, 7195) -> 1.0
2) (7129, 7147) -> 1.9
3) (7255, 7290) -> 0.9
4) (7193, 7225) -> 2.1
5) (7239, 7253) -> 0.5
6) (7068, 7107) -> 2.1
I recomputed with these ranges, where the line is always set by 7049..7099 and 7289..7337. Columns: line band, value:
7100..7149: 2.8 A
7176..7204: 1.4 A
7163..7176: 0.4 A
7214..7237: 1.0 A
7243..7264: 0.1 A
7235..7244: 0.4 A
